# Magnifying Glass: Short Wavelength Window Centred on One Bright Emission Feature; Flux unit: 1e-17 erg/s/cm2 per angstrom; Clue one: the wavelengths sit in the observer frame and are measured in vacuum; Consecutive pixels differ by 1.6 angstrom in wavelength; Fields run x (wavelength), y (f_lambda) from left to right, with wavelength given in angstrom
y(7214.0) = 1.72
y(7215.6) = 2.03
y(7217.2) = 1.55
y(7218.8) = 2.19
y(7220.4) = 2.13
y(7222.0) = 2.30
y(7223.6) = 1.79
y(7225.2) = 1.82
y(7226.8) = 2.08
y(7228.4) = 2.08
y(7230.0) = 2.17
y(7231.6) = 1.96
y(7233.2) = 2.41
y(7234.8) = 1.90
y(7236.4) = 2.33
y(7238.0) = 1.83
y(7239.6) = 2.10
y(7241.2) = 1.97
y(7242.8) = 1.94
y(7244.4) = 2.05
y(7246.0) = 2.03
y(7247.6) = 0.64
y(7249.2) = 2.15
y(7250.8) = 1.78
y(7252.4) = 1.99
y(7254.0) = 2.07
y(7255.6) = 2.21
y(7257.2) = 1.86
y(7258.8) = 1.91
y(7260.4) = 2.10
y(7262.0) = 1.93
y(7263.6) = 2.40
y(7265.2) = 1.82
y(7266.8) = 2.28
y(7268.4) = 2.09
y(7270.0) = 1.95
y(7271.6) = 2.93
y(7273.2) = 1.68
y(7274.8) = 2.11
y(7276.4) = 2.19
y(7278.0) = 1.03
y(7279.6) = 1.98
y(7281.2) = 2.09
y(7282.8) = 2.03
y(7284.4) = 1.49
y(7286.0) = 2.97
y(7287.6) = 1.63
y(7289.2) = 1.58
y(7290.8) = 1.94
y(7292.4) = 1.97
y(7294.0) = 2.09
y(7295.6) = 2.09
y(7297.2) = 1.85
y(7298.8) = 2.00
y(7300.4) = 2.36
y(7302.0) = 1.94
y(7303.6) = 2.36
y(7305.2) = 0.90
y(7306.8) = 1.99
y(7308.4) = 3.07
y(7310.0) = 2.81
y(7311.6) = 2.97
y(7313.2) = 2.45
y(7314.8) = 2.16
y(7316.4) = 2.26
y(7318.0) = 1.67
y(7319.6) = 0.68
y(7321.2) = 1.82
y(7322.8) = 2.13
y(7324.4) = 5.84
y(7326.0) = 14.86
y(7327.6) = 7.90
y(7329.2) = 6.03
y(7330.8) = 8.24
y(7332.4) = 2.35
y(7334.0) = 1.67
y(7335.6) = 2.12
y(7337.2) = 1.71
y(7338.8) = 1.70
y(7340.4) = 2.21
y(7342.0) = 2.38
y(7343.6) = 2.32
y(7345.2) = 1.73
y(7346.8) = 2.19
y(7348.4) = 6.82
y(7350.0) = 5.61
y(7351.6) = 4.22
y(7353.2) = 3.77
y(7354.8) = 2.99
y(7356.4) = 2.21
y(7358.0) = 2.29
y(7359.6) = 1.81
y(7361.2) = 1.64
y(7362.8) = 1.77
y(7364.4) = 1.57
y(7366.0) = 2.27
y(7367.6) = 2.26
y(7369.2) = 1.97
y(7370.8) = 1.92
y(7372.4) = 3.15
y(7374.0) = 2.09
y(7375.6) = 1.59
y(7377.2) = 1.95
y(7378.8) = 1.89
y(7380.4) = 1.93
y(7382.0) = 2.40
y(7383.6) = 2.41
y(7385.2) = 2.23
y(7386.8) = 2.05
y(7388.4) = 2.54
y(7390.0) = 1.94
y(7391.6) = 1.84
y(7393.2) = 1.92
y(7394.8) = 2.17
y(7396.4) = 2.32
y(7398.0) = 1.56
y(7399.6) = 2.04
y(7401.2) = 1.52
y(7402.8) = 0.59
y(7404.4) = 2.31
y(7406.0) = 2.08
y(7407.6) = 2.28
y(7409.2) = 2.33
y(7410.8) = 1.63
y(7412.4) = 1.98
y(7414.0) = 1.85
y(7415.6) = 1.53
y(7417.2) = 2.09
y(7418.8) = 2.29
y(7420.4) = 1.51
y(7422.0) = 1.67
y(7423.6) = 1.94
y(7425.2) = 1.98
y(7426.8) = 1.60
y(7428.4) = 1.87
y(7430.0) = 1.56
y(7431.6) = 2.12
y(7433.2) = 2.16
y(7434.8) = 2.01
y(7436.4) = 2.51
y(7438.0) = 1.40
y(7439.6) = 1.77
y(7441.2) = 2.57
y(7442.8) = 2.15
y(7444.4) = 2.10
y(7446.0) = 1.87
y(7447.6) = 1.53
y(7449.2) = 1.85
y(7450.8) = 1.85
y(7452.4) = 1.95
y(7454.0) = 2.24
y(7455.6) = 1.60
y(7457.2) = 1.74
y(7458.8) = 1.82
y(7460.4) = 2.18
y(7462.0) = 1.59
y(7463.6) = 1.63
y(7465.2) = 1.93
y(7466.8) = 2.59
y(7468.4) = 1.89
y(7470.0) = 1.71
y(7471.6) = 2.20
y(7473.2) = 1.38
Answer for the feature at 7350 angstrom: [N II]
